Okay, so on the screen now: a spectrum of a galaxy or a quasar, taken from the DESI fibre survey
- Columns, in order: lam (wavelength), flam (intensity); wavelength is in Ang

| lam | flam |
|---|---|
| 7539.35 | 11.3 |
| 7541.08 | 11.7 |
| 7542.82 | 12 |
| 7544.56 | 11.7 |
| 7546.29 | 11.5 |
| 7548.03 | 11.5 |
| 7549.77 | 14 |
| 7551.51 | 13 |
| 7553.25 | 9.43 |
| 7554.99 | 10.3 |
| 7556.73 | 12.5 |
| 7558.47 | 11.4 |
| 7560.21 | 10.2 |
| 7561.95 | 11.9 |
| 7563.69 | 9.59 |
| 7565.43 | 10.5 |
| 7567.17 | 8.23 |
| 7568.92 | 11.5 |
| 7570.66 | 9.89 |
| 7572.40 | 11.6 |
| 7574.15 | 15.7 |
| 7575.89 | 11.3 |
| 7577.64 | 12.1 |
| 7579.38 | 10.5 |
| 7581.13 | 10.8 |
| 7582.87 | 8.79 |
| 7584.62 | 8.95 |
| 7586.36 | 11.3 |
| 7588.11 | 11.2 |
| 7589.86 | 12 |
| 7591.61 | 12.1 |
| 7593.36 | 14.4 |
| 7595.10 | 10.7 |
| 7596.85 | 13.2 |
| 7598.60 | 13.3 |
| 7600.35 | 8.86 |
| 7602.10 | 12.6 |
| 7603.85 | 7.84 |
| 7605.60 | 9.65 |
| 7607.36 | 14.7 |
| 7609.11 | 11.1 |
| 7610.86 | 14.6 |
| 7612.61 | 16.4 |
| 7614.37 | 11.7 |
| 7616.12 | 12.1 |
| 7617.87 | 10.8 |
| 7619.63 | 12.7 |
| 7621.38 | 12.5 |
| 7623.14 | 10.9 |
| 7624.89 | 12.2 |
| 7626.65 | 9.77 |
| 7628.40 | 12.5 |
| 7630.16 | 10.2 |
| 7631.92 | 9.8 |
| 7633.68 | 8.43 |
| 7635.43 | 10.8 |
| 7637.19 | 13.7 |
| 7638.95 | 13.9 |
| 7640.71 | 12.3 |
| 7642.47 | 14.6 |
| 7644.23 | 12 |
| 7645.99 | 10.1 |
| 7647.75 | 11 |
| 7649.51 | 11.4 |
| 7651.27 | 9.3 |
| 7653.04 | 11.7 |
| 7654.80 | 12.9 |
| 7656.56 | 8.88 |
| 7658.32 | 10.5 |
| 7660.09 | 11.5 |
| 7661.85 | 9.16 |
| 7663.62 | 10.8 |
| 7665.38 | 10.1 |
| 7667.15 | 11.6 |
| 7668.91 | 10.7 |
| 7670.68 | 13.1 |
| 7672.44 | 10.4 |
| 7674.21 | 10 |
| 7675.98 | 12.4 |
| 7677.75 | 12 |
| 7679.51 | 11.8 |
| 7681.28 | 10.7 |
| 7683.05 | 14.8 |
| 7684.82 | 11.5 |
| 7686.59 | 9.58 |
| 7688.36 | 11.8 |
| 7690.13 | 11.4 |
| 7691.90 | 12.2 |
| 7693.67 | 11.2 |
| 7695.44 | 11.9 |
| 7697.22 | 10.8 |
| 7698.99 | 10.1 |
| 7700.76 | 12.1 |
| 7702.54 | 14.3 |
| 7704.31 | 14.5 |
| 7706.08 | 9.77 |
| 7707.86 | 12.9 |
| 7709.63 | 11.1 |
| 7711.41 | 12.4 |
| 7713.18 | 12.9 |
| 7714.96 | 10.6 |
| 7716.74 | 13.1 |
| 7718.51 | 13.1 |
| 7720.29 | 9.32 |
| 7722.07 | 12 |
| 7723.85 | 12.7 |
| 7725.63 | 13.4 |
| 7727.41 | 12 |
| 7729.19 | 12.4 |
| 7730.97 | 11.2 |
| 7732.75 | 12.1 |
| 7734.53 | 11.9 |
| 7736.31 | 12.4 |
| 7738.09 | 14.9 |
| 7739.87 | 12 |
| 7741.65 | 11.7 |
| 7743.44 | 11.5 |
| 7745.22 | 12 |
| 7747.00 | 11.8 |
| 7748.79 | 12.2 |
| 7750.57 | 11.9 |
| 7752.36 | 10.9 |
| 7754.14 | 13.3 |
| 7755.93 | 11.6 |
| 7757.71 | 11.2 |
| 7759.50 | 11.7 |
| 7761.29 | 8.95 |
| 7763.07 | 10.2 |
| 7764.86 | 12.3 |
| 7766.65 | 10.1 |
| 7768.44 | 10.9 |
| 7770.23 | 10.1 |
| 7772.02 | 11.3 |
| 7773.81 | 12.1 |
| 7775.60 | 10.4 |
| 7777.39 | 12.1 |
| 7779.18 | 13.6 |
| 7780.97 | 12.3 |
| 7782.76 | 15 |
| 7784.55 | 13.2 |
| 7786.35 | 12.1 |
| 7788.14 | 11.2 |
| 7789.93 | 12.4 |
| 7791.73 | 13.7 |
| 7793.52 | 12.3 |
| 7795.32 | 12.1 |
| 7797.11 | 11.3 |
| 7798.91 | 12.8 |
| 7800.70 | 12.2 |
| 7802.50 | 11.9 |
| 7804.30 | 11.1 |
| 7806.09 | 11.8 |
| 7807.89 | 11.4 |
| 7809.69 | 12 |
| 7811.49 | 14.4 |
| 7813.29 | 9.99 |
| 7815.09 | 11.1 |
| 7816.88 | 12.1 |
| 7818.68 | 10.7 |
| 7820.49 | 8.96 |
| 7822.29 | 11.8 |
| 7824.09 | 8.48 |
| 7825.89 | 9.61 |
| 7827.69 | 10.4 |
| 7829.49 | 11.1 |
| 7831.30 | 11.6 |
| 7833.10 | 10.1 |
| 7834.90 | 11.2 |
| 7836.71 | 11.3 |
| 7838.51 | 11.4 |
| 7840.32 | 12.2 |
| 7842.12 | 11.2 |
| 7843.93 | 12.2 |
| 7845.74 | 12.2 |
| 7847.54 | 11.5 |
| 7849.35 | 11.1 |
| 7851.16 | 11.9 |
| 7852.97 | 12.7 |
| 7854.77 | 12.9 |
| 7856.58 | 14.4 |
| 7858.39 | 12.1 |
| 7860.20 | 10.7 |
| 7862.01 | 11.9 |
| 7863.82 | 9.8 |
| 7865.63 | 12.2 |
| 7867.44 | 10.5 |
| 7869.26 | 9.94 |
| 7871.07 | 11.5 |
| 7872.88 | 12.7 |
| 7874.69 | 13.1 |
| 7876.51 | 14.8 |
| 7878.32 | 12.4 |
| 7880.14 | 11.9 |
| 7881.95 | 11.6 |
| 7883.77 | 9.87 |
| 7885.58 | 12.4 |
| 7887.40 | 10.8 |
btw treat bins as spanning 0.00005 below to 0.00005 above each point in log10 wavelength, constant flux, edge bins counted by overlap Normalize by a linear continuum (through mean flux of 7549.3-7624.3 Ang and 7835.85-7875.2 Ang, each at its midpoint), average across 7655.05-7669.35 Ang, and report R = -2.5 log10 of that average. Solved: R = 0.11 mag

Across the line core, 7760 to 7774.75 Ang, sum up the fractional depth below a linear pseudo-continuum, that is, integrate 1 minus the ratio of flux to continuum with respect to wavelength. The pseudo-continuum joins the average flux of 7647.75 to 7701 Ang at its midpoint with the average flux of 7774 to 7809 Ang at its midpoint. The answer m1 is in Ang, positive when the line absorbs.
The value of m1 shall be 1.6 Ang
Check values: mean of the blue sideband 11.2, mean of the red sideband 12.3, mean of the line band 10.8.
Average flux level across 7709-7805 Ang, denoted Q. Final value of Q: 11.9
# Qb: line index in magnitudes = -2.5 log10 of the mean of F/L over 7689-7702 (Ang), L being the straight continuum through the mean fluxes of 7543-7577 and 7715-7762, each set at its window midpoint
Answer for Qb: 0.03 mag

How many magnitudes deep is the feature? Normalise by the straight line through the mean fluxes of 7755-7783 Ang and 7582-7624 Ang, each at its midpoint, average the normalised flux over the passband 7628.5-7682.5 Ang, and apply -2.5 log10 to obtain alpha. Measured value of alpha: 0.04 mag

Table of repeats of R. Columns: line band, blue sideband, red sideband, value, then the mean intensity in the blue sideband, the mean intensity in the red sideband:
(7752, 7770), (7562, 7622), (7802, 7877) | 0.04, 11.6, 11.5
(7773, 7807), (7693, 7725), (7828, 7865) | -0.05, 11.9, 11.7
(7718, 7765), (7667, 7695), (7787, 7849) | -0.03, 11.6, 11.5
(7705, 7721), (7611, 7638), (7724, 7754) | 0.03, 11.7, 12.2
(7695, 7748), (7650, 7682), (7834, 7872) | -0.09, 11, 11.7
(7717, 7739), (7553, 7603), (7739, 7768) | -0.08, 11.2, 11.4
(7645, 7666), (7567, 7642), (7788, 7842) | 0.09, 11.6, 11.4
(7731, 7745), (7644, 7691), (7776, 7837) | -0.08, 11.1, 11.7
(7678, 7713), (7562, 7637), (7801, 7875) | -0.04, 11.4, 11.4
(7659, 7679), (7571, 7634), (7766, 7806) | 0.06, 11.6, 12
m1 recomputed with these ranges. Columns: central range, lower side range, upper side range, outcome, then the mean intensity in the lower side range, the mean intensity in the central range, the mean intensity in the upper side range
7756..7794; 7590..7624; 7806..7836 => -1.9 Ang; 12.1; 11.8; 11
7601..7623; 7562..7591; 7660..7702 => -2.2 Ang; 10.9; 12.1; 11.3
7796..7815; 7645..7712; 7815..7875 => -0.8 Ang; 11.4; 11.9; 11.4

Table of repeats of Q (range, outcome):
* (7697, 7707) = 12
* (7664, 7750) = 11.9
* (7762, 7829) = 11.6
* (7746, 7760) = 11.8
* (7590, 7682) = 11.6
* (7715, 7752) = 12.1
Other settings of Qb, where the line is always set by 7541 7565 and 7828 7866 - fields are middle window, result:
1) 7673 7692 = -0.005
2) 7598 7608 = 0.047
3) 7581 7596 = 0.030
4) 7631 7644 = -0.038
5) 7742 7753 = -0.012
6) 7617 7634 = 0.043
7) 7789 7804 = -0.059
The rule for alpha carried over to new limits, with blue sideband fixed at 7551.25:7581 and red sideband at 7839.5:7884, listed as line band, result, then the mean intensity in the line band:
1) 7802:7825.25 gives 0.06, 11.2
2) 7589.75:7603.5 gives -0.08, 12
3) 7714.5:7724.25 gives -0.03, 11.8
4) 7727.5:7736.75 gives -0.04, 12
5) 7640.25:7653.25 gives -0.02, 11.5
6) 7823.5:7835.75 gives 0.14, 10.4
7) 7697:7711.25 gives -0.05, 12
